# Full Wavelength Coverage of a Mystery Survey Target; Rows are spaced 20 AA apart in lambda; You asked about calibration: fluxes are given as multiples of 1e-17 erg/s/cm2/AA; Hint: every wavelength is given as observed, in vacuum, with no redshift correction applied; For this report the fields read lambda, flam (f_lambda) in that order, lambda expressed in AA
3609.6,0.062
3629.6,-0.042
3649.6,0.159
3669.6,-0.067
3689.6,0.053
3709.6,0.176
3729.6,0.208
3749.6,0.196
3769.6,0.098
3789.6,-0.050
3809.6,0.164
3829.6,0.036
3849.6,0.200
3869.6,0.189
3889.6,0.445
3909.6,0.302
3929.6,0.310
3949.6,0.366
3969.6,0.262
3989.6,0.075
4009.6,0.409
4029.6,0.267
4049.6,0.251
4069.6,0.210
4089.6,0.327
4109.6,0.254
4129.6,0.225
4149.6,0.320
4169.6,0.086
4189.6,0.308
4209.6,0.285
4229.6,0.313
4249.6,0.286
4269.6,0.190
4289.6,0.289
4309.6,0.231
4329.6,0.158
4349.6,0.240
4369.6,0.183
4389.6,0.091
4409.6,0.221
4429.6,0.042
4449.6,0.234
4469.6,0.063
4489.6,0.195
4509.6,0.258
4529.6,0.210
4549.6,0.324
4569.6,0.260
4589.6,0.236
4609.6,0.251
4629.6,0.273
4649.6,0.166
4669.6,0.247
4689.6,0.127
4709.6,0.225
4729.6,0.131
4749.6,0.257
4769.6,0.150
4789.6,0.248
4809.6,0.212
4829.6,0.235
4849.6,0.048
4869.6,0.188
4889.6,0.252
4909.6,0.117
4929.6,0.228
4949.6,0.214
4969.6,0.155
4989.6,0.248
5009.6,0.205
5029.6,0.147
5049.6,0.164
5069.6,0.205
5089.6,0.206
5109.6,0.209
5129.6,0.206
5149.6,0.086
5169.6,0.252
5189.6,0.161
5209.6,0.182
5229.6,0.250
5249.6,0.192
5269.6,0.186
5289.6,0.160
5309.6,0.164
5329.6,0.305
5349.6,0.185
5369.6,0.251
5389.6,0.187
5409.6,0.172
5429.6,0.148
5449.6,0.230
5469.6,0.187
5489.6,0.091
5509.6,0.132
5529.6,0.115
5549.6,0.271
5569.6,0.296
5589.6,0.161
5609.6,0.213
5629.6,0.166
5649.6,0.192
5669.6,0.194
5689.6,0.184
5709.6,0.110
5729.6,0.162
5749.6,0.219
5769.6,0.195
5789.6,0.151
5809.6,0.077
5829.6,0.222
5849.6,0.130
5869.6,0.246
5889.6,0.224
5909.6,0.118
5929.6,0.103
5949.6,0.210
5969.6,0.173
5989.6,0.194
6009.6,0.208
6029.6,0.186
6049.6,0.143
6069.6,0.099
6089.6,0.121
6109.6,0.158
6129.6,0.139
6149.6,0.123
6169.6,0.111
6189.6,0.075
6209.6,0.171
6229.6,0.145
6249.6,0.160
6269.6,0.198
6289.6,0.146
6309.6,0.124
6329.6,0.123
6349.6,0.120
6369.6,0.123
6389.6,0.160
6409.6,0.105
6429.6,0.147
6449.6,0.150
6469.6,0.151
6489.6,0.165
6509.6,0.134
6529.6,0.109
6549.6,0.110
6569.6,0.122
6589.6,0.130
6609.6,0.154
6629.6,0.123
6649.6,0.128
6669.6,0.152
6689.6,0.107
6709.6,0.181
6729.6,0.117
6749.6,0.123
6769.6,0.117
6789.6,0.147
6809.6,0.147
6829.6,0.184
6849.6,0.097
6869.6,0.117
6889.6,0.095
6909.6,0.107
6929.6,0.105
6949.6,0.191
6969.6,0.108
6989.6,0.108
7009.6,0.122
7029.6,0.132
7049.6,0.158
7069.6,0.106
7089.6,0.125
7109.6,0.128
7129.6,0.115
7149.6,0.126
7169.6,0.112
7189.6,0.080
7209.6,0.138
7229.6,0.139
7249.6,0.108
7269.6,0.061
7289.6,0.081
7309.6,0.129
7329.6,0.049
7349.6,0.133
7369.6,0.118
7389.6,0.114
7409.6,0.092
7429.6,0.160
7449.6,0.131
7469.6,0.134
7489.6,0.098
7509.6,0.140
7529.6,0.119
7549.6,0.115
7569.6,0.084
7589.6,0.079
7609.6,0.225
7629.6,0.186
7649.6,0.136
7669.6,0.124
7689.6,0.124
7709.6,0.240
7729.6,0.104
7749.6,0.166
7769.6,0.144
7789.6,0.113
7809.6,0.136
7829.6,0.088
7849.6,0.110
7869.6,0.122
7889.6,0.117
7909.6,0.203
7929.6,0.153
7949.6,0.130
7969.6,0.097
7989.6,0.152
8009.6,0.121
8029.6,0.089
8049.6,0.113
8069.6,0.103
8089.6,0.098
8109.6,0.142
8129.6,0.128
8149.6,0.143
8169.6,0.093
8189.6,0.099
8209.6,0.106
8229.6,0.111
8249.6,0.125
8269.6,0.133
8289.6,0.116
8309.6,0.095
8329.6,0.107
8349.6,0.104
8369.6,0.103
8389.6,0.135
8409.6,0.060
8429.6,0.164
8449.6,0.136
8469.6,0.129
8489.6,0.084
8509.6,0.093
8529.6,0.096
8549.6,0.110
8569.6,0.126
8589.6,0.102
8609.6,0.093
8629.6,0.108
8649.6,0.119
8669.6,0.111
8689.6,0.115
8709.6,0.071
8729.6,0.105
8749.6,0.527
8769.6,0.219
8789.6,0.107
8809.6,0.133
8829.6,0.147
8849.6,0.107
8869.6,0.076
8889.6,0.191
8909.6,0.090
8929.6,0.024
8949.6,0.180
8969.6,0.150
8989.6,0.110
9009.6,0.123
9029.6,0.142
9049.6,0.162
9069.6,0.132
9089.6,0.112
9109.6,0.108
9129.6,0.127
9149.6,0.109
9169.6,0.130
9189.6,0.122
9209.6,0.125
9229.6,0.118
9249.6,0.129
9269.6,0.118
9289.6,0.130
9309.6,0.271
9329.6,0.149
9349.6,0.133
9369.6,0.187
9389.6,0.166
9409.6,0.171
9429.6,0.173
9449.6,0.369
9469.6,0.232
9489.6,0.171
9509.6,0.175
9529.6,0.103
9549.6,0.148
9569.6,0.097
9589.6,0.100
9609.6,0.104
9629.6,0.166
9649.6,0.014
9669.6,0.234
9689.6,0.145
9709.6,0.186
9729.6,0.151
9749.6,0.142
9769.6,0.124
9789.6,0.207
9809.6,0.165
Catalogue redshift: 1.346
